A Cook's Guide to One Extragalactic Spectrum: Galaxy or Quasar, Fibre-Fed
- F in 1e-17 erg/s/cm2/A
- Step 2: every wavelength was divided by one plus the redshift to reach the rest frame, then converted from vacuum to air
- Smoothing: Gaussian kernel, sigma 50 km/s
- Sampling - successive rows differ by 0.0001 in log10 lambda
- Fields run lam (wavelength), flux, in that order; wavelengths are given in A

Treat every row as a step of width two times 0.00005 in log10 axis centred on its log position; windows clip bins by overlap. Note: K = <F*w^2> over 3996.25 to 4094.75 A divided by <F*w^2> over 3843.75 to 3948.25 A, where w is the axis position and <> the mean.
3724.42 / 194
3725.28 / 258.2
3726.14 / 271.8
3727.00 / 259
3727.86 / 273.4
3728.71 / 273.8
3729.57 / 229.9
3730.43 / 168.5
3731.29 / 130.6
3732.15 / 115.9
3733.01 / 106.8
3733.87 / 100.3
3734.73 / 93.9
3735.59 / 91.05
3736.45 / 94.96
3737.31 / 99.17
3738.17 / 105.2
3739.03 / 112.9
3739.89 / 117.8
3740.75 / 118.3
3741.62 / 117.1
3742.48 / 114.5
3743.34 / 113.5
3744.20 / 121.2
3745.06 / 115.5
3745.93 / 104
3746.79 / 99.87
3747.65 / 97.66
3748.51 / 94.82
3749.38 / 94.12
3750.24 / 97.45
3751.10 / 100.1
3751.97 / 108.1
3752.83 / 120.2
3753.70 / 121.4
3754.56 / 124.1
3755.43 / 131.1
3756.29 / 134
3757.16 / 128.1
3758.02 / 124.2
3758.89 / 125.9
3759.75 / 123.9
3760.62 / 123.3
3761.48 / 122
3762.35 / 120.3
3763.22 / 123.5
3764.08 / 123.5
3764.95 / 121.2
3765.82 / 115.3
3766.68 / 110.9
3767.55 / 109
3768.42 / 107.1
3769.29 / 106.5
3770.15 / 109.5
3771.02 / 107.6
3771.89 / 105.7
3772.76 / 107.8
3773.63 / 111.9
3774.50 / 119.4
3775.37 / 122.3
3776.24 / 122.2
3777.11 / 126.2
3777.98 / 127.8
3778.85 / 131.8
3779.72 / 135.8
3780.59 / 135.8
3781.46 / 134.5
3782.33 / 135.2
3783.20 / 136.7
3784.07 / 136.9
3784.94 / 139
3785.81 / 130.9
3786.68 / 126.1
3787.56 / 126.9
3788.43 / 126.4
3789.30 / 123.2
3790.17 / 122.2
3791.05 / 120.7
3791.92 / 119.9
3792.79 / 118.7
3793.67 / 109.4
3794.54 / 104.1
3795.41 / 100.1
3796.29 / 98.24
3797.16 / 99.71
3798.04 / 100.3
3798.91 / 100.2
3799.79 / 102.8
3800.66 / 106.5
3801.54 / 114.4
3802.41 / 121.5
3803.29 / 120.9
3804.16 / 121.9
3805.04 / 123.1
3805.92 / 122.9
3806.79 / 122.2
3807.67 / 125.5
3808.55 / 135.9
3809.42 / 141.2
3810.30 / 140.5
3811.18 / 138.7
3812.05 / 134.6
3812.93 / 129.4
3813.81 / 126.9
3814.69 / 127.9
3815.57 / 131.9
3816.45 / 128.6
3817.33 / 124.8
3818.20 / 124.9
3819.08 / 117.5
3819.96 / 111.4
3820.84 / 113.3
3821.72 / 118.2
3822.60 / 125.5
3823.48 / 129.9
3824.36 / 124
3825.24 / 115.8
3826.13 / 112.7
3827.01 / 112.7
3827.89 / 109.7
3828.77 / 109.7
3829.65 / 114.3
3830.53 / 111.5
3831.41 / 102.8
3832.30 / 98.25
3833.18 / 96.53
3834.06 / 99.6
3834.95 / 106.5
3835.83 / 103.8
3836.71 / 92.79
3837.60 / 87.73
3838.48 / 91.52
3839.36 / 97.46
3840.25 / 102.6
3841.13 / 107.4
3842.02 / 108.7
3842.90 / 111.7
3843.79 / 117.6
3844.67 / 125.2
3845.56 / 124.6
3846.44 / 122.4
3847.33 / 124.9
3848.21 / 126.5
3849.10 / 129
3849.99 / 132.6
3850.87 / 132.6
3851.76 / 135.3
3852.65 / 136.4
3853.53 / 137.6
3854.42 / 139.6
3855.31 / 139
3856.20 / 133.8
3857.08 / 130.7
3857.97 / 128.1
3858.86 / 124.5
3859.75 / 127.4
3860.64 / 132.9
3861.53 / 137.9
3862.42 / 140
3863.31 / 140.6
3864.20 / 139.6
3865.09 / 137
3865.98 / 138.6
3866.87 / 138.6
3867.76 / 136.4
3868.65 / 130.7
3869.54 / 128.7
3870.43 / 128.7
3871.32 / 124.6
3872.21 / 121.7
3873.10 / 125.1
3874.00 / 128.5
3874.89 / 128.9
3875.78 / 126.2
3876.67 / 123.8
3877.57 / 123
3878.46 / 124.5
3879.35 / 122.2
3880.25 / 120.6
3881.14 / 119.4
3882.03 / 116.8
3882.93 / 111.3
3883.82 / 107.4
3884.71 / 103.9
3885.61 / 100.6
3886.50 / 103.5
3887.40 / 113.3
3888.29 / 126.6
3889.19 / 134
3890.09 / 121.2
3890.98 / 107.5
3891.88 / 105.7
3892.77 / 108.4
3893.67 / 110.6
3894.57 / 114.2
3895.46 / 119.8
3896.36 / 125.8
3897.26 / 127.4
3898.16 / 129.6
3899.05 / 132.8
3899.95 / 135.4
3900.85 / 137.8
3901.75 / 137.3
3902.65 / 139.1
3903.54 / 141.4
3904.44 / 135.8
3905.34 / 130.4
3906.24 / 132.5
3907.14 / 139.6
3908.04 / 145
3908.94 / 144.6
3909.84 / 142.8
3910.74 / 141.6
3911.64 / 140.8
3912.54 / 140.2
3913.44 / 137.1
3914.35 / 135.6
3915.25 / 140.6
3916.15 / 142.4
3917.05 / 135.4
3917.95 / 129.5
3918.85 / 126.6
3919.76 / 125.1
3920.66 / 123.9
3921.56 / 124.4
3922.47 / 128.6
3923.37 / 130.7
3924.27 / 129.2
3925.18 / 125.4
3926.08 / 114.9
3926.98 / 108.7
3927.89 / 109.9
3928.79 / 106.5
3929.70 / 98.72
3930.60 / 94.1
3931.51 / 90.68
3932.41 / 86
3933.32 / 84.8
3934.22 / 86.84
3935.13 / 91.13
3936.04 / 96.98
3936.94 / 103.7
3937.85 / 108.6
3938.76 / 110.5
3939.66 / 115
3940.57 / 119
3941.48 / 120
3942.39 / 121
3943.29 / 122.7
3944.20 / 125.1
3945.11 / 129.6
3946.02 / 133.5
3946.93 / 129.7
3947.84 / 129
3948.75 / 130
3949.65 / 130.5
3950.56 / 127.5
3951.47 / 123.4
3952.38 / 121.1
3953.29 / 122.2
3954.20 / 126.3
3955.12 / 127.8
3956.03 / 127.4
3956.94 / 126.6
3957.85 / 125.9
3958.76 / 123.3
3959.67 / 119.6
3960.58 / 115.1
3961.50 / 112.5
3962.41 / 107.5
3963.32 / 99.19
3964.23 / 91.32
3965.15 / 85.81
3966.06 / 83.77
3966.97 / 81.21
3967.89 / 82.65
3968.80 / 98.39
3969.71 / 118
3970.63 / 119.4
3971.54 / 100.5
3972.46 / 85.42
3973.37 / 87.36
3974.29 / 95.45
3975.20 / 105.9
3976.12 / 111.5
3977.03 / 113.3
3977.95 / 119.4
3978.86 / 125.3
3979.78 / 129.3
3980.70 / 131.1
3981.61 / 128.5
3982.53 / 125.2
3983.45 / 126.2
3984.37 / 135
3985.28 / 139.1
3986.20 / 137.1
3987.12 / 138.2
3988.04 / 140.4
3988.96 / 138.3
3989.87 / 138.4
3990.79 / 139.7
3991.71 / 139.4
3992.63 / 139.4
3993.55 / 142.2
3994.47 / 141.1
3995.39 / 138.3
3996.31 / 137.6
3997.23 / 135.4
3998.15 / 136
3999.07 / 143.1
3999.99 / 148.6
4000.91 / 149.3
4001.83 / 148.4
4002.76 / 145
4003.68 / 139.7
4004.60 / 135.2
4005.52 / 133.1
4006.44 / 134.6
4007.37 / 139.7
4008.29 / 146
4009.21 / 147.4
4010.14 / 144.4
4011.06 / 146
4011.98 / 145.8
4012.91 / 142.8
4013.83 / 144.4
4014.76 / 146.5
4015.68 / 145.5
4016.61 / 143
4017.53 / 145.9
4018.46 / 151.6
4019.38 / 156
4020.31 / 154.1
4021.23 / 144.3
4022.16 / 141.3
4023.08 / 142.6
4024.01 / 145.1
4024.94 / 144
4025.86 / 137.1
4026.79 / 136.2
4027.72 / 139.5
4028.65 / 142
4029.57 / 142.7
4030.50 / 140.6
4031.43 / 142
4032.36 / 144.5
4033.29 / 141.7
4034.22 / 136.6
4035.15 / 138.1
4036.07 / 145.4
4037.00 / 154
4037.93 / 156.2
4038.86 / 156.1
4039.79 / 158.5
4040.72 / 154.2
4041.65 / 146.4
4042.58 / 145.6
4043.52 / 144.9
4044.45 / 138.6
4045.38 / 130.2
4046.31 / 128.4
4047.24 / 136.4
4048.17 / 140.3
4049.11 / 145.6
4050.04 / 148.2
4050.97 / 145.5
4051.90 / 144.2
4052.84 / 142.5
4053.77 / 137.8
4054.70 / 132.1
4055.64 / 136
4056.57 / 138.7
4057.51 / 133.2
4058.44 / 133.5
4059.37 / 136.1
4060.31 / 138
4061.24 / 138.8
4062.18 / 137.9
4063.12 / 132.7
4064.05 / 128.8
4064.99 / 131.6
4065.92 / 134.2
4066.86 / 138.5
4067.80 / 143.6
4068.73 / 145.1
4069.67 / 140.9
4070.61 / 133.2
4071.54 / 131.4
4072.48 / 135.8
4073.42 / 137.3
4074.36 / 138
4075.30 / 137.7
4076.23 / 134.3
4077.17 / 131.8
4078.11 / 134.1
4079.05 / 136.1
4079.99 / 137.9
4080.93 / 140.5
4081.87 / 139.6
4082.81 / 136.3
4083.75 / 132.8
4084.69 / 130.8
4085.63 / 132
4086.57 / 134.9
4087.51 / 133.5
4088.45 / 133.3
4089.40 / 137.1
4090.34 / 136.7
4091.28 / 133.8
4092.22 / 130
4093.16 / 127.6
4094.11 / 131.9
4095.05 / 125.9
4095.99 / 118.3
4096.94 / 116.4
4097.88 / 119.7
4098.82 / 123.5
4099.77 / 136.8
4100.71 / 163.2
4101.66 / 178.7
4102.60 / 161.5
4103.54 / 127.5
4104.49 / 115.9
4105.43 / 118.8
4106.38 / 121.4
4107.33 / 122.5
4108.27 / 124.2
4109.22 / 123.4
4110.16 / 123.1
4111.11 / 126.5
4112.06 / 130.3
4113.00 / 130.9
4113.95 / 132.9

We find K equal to 1.2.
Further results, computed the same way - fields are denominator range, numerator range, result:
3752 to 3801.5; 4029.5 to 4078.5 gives 1.35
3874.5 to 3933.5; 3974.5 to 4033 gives 1.18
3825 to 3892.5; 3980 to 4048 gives 1.28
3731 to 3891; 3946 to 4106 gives 1.25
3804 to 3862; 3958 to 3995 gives 1.05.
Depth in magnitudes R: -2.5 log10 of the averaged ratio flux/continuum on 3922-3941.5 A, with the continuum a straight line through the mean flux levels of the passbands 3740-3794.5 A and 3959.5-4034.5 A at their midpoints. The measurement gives 0.190 mag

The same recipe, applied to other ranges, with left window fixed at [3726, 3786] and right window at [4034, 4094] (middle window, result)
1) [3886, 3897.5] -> 0.14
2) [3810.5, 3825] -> 0.03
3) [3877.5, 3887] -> 0.16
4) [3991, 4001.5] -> -0.04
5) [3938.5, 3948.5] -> 0.09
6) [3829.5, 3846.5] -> 0.22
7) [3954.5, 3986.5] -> 0.20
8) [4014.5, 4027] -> -0.07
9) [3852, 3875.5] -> -0.02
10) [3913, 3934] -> 0.13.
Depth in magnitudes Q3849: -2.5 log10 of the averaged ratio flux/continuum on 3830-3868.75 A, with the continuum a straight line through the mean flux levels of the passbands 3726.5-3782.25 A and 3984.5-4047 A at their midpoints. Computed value 0.08 mag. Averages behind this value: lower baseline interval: 125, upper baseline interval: 143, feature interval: 122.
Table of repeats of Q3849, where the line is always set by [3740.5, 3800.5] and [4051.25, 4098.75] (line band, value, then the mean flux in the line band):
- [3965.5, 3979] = 0.260 mag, 101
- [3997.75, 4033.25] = -0.099 mag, 144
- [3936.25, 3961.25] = 0.042 mag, 122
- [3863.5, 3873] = -0.084 mag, 133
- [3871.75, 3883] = 0.004 mag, 123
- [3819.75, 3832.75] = 0.059 mag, 114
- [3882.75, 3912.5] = -0.014 mag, 126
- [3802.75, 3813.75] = -0.089 mag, 130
